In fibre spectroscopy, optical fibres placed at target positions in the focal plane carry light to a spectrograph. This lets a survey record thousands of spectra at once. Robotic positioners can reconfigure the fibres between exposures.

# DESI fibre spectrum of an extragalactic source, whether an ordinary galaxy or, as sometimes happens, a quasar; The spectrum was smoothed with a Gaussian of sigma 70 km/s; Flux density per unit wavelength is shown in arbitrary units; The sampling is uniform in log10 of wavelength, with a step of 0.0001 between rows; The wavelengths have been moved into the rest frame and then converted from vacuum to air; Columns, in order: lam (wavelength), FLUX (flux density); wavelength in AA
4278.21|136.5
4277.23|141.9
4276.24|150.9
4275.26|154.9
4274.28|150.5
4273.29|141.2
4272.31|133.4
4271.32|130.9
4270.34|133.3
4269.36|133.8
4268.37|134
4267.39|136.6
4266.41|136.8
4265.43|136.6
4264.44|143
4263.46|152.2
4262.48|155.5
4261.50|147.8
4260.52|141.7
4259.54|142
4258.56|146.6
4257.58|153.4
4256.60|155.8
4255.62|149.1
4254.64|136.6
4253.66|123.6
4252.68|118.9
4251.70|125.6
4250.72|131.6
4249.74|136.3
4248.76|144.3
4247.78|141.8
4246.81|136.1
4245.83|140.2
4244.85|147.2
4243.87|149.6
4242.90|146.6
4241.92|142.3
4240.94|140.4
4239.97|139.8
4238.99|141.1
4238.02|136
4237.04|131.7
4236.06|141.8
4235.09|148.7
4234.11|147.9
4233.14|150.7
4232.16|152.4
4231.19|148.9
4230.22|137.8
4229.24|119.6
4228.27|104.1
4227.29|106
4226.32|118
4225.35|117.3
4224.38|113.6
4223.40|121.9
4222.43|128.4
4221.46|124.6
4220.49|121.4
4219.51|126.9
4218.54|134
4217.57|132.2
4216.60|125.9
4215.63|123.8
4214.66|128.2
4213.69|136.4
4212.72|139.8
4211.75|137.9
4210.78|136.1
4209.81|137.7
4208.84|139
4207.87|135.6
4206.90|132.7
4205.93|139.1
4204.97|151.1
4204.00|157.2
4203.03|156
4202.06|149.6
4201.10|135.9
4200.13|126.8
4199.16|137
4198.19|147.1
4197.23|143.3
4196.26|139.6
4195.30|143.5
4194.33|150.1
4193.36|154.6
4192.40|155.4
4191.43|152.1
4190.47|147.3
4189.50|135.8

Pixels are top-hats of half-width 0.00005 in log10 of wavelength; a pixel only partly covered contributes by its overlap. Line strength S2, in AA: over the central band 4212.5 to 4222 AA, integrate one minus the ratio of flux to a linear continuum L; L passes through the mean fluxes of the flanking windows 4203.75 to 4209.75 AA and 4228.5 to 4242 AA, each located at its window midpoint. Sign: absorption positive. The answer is 0.8 AA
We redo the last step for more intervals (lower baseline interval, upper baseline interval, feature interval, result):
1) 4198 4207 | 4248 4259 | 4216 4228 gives 1.6 AA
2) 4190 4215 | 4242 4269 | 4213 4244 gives 2.1 AA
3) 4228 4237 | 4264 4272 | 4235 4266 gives -0.9 AA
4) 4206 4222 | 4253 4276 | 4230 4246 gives -0.8 AA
